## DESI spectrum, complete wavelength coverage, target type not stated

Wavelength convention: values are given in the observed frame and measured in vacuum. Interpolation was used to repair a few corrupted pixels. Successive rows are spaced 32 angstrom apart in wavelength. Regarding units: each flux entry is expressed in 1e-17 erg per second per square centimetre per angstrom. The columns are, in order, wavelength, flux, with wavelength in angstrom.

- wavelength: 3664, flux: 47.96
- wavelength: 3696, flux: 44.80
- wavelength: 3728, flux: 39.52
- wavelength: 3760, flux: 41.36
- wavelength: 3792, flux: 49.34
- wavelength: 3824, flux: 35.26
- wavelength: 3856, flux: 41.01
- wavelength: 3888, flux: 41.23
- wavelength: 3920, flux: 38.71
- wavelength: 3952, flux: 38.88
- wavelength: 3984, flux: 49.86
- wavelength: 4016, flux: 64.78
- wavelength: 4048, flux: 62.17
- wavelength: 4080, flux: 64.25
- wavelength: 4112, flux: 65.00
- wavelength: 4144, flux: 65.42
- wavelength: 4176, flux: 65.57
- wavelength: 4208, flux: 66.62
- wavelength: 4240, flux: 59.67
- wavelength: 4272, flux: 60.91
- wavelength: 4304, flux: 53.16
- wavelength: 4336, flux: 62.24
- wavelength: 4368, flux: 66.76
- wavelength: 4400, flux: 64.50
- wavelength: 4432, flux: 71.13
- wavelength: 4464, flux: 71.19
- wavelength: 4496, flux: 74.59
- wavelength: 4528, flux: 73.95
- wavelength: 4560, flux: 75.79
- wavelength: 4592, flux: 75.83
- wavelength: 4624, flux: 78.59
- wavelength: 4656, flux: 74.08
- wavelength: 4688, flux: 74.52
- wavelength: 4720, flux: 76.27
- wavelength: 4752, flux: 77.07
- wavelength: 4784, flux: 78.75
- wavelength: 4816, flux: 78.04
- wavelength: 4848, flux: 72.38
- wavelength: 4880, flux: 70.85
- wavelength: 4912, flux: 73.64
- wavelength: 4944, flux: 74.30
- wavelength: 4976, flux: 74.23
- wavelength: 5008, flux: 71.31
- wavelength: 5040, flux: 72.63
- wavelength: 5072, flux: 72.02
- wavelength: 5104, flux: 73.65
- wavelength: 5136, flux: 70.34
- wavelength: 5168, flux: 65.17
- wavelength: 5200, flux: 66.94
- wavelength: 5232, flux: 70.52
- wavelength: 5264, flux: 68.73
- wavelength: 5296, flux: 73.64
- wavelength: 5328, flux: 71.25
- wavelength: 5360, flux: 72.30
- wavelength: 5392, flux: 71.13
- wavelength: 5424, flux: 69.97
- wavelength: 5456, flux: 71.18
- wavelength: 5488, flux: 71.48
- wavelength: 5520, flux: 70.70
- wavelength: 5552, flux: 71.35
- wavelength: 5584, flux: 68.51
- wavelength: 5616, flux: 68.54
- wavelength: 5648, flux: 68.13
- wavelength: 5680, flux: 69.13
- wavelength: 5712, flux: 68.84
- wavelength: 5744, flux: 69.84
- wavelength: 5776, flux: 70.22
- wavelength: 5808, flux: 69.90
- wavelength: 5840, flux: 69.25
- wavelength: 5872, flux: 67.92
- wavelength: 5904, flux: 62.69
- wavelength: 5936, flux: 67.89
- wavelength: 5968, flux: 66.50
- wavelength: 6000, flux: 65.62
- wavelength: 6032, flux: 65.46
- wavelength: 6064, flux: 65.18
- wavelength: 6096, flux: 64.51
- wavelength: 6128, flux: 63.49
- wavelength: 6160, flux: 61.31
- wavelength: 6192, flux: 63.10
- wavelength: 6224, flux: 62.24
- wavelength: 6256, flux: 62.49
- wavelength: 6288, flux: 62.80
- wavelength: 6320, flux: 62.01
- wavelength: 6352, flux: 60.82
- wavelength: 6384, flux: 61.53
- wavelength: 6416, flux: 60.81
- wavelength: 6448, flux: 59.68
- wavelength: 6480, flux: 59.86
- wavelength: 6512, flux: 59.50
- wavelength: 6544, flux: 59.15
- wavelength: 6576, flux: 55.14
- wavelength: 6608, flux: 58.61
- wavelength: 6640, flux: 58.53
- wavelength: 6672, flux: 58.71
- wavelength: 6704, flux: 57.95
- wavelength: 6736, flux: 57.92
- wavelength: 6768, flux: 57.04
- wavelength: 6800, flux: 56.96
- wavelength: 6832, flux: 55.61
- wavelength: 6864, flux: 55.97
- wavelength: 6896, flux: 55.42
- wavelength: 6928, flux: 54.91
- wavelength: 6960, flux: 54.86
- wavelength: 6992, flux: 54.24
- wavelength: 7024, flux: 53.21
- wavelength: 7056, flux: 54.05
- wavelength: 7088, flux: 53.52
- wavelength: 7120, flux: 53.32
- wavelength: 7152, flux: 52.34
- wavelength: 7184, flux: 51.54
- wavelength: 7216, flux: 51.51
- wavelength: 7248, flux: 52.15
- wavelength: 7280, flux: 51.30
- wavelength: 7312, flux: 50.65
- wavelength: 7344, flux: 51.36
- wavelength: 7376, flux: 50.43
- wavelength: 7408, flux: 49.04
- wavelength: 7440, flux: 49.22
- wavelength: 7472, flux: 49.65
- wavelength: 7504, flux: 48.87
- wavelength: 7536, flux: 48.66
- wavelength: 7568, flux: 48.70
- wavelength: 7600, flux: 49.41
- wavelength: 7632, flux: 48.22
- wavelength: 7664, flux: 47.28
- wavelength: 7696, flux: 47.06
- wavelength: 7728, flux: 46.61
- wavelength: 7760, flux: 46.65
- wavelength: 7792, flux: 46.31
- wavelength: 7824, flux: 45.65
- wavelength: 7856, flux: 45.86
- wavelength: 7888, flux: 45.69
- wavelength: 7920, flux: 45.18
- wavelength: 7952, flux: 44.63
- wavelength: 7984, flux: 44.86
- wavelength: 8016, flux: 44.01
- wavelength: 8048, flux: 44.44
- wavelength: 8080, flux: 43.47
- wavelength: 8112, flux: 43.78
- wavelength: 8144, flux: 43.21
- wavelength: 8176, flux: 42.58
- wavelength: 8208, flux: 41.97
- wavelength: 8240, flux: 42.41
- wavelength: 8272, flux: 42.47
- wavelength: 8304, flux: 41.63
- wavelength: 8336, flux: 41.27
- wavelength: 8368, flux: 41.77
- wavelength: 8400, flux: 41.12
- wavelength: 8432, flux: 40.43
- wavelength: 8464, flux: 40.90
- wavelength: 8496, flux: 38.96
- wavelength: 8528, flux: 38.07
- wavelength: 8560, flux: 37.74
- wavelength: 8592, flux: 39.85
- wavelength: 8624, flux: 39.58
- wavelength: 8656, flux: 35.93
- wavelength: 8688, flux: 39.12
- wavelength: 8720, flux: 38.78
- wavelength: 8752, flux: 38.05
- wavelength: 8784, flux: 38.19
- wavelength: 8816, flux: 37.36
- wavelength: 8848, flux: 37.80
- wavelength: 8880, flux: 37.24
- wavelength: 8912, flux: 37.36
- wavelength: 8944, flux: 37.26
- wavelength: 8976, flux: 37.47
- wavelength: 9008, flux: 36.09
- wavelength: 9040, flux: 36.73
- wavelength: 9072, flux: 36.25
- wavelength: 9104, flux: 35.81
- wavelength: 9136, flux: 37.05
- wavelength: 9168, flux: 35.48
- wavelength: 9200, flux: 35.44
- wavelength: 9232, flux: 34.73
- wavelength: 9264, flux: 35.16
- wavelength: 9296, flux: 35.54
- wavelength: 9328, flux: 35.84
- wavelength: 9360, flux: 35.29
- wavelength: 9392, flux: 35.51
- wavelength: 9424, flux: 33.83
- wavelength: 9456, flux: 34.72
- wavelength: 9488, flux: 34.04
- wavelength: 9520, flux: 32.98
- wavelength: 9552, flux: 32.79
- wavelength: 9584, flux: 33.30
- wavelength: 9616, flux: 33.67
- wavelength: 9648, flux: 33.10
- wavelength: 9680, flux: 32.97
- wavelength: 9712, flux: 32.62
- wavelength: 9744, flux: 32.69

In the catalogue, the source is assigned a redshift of 0.00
